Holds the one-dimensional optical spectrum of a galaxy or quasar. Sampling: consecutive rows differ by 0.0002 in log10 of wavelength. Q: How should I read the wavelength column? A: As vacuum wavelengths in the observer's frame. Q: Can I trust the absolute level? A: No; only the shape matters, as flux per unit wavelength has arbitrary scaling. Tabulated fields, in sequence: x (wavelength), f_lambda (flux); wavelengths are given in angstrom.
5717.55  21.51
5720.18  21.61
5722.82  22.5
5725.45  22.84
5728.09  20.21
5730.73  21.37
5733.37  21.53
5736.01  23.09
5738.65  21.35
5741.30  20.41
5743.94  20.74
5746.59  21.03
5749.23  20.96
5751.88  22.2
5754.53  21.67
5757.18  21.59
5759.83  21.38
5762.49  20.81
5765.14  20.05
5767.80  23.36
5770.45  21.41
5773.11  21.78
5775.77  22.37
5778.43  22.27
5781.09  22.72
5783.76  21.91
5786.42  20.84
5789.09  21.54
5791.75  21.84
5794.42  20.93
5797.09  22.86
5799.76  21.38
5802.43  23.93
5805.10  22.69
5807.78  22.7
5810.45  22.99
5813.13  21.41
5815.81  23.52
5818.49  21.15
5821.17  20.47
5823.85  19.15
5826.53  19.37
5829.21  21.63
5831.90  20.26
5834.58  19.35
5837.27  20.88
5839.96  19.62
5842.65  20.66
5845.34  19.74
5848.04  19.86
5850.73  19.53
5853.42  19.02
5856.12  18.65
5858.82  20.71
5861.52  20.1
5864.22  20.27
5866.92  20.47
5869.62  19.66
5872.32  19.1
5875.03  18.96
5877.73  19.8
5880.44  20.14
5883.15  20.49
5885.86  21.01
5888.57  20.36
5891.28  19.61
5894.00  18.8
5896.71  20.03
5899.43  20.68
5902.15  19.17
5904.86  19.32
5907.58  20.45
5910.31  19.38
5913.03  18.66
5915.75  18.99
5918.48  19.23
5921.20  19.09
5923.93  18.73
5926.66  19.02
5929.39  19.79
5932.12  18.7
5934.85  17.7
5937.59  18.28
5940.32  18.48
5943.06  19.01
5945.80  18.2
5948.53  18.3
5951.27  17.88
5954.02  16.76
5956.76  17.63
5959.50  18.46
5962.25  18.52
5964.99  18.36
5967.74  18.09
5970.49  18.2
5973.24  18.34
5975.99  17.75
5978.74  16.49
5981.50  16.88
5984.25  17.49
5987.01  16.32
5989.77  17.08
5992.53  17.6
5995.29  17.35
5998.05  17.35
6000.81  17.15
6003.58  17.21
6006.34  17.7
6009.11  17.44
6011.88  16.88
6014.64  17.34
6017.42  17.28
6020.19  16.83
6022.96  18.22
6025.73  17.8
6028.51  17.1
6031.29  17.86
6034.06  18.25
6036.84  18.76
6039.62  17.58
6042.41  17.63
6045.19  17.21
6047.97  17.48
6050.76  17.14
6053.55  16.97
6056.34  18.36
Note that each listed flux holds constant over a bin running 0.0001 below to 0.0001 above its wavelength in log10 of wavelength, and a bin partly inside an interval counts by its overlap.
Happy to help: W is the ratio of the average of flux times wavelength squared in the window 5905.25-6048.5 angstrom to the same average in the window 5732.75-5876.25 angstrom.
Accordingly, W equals 0.90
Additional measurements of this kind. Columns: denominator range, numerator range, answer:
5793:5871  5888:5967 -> 0.94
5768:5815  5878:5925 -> 0.92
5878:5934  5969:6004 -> 0.91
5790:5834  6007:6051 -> 0.87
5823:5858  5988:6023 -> 0.92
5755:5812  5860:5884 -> 0.93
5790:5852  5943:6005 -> 0.88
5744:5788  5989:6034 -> 0.88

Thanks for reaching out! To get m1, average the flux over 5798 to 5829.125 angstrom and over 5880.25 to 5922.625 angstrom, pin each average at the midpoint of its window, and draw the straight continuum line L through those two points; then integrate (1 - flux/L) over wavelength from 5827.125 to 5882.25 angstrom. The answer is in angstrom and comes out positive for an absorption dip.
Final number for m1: 2.27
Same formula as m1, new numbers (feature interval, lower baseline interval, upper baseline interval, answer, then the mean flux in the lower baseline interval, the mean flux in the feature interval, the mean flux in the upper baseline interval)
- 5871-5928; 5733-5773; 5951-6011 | -1.9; 21.4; 19.6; 17.5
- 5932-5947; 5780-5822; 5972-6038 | 0.4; 22.1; 18.4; 17.4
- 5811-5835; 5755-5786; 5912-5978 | -0.1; 21.8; 20.8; 18.4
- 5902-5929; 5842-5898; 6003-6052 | -0.1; 19.8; 19.2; 17.5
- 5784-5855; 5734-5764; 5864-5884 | -1.9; 21.4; 21.1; 19.8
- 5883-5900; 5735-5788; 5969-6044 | -0.6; 21.6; 20.1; 17.5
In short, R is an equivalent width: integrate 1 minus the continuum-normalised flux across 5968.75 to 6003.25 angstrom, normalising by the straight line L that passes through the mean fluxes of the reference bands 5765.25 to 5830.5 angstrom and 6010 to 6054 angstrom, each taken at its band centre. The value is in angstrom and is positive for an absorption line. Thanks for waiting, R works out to 1.9 angstrom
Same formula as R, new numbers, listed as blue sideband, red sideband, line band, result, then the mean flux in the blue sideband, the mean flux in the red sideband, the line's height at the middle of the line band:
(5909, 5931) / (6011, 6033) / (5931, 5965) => 0.9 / 19.1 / 17.4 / 18.7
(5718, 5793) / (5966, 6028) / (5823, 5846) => 0.2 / 21.6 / 17.4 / 20.2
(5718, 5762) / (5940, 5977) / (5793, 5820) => -2.4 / 21.5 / 18.1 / 20.5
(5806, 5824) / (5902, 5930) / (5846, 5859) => 0.9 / 21.8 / 19.2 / 20.9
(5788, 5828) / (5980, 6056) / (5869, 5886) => 0.4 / 21.7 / 17.4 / 20.3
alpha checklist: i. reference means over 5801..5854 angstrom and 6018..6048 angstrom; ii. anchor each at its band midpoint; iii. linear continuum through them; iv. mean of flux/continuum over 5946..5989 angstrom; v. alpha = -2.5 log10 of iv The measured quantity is 0.06 mag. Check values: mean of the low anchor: 20.9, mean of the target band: 17.7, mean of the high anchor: 17.7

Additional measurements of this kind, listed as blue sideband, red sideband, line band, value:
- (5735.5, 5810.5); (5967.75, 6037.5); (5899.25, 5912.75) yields -0.019 mag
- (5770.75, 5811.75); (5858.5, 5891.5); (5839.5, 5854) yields 0.052 mag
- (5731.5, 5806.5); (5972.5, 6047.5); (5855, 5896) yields -0.003 mag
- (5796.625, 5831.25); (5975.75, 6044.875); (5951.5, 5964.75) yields 0.039 mag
